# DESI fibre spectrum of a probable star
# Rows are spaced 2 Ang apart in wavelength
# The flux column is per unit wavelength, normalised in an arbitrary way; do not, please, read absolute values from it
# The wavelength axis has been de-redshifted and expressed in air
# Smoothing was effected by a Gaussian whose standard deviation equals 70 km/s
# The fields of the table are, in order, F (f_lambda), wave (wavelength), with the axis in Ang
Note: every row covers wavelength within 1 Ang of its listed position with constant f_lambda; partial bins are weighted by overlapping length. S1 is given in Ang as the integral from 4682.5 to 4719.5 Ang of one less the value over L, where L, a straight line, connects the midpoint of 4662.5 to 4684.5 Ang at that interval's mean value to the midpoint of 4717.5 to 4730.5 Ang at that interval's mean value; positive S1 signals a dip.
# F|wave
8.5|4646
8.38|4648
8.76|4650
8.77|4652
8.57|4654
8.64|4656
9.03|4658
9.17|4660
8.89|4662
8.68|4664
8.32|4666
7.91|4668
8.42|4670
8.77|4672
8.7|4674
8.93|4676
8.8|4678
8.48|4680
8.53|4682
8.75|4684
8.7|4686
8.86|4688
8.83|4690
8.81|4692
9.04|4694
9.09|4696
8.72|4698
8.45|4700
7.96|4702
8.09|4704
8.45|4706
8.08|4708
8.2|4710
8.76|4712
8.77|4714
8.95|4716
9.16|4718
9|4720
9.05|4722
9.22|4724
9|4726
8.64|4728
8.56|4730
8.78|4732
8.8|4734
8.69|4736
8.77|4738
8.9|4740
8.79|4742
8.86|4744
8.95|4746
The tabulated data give 0.5 Ang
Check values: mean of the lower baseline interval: 8.57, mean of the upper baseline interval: 8.95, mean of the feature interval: 8.65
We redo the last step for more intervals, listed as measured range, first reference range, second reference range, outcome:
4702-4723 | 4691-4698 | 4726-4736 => 0.5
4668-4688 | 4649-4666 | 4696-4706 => -0.1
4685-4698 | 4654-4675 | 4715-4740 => -0.2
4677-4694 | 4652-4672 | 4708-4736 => -0.1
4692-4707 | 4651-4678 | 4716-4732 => 0.5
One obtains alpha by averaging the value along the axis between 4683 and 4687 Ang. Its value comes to 8.72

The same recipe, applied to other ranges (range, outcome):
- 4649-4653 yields 8.77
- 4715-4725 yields 9.08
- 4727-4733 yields 8.66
